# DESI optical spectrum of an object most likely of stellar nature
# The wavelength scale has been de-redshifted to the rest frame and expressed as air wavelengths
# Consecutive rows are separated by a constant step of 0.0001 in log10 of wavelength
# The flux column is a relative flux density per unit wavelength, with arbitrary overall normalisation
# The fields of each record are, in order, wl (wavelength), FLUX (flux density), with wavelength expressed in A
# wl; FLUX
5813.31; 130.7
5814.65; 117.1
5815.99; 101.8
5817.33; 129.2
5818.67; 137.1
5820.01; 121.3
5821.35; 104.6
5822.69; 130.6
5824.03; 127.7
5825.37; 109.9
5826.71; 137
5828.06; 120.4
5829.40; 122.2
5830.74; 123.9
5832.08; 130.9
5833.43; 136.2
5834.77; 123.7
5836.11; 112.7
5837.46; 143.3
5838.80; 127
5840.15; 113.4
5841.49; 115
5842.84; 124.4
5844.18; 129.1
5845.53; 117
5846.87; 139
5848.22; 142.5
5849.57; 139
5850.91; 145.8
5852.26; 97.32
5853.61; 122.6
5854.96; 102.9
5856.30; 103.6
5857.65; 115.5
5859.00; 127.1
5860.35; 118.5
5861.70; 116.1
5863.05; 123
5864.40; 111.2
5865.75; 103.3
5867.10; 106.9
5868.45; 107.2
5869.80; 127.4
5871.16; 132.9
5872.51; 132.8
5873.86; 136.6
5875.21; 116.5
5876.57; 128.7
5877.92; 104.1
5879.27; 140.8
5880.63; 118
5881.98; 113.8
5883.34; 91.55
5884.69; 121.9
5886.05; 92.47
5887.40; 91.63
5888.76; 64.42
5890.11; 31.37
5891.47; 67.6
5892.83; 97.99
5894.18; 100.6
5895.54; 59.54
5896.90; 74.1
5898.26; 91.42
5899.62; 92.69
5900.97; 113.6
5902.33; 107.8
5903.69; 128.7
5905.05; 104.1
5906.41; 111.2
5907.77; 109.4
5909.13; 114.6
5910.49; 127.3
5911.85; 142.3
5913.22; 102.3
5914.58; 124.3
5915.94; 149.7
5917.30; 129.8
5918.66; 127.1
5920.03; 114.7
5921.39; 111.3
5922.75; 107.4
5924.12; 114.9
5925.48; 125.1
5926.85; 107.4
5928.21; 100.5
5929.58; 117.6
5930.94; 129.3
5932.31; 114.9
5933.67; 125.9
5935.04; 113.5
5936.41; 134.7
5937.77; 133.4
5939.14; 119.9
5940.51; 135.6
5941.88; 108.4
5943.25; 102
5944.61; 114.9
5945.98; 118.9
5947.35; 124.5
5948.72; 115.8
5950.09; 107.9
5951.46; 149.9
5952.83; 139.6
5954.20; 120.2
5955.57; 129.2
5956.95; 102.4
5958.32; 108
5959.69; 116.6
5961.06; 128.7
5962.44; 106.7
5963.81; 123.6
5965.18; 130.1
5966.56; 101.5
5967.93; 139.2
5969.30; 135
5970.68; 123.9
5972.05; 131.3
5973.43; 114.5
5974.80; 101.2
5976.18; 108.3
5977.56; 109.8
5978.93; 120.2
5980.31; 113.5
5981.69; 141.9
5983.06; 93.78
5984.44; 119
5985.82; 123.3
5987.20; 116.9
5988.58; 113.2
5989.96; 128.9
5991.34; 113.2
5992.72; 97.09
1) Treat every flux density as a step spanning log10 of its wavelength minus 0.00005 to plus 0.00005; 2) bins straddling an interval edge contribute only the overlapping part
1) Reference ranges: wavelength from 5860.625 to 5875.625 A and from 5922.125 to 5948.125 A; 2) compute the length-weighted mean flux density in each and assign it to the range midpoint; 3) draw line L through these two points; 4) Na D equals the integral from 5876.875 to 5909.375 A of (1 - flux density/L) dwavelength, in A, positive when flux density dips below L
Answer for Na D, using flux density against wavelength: 5.8 A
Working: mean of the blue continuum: 119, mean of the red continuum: 118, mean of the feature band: 97.8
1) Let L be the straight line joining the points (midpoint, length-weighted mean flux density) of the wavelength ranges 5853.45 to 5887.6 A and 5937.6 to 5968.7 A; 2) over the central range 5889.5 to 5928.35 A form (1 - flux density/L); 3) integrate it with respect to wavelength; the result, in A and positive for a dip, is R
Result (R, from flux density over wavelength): 3.7 A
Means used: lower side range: 116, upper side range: 121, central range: 107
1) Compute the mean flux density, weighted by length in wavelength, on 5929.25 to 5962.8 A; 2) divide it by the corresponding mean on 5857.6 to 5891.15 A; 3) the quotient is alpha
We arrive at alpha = 1.10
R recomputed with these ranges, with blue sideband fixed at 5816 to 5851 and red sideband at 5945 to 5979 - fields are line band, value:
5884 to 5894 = 3.4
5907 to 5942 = 0.3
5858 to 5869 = 0.9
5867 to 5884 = 0.6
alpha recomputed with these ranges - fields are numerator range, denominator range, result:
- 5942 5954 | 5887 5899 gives 1.61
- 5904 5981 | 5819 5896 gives 1.04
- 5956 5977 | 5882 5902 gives 1.37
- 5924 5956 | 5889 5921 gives 1.15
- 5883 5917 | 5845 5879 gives 0.83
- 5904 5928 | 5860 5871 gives 1.03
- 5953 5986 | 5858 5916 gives 1.10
